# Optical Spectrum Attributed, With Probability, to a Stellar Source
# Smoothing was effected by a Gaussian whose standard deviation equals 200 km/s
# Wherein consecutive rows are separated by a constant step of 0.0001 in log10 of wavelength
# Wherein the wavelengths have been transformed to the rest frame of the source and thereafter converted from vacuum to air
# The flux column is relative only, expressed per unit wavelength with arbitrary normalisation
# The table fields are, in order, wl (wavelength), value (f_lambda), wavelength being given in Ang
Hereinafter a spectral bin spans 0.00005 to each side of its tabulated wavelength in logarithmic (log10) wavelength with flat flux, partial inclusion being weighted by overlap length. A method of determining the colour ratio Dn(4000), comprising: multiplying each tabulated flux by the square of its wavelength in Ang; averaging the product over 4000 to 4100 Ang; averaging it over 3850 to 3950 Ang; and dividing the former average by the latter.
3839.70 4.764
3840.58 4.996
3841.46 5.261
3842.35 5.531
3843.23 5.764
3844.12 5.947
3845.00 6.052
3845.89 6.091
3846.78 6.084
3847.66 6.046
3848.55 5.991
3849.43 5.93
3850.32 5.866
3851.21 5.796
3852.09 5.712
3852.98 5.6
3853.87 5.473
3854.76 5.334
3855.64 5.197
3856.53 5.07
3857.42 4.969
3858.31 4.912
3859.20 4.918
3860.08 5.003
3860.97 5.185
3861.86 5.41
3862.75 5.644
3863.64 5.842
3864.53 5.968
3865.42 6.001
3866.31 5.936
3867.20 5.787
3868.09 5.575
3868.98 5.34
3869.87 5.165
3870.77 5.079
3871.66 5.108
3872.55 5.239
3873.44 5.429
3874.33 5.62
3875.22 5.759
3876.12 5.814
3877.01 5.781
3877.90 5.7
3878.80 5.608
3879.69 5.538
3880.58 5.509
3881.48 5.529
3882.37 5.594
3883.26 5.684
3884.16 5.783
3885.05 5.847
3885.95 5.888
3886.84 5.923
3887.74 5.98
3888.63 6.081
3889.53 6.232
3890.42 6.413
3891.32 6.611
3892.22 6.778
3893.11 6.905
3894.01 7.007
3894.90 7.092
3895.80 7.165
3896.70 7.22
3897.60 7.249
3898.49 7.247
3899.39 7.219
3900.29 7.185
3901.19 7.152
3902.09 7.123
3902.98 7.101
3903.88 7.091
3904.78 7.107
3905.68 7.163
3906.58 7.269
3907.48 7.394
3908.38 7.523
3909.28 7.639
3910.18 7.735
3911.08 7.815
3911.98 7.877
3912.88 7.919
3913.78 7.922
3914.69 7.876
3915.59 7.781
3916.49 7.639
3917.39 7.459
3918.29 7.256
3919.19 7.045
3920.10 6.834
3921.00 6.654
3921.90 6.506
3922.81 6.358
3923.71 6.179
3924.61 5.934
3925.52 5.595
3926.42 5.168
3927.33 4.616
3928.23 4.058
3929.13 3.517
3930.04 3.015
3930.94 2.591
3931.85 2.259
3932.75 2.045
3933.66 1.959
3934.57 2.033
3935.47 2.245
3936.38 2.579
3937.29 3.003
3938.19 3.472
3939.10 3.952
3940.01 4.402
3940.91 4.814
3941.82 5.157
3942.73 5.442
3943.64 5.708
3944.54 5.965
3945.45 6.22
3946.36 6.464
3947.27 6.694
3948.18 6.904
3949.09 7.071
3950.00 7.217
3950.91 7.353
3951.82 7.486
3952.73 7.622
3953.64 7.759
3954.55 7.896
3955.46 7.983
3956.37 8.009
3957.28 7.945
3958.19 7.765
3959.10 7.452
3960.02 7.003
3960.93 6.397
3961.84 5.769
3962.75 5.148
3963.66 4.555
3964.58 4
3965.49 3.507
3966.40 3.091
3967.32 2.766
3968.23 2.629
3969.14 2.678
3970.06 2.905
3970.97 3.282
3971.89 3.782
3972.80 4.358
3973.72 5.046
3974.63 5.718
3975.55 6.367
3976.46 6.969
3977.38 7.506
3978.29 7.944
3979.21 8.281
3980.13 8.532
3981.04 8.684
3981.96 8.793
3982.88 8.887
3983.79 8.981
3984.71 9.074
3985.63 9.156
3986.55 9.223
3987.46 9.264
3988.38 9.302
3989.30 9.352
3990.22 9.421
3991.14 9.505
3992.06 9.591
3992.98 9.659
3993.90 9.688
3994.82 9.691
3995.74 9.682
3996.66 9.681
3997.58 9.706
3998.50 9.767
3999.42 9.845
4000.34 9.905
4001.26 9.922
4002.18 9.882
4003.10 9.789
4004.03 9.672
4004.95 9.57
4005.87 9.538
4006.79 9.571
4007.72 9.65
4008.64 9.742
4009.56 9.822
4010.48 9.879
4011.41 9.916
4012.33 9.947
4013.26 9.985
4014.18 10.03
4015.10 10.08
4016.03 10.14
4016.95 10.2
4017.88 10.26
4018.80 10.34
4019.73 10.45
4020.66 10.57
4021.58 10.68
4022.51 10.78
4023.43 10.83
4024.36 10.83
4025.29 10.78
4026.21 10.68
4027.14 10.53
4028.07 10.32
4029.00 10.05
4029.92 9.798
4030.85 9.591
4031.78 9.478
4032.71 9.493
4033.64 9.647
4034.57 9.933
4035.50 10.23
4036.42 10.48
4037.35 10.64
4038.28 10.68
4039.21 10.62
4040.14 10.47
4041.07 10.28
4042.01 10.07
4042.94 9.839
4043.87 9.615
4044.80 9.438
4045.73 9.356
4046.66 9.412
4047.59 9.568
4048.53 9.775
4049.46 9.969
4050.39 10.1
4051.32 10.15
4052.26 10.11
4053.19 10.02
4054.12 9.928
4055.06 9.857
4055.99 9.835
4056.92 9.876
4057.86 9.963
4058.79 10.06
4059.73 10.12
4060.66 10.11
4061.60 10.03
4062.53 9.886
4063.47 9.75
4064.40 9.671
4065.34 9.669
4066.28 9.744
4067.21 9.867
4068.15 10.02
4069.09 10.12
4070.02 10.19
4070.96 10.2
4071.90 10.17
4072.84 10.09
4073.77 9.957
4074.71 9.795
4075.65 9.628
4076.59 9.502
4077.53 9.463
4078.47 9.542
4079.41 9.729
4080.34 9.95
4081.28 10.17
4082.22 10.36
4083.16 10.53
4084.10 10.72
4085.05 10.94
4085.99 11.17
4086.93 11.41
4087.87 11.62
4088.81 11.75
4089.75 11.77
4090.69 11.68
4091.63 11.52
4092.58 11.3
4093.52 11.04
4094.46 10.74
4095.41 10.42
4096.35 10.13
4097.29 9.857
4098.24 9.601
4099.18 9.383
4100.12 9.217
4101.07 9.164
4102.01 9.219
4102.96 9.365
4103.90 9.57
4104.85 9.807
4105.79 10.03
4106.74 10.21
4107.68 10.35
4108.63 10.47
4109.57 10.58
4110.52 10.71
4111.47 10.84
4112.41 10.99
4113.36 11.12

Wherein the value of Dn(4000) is 1.9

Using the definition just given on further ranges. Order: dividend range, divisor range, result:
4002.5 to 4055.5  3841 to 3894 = 1.91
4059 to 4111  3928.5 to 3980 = 2.08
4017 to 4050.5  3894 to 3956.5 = 1.75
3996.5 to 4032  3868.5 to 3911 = 1.68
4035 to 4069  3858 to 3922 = 1.68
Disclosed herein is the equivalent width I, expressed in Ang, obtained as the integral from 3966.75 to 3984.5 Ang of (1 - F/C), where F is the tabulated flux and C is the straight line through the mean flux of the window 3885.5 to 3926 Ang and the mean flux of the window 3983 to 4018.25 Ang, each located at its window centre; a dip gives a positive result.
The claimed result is 5.9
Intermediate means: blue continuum 7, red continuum 9.68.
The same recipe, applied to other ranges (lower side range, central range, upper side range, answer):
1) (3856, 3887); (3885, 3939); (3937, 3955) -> -2.4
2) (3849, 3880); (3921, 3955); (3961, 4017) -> 9.3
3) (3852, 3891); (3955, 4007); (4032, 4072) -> 4.6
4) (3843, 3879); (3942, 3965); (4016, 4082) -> 3.2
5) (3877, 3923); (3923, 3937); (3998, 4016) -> 7.3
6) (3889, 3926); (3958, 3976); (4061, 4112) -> 7.7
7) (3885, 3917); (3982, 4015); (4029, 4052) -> -1.9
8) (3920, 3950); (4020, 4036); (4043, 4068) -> -2.9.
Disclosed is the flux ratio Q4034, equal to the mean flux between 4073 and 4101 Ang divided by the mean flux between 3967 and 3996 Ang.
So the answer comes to 1.41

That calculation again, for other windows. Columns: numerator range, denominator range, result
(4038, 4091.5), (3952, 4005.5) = 1.35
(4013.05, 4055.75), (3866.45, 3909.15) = 1.61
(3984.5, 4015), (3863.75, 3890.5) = 1.70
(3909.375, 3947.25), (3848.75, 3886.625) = 0.97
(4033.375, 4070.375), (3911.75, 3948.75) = 1.89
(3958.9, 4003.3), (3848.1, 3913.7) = 1.19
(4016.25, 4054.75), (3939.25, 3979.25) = 1.73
